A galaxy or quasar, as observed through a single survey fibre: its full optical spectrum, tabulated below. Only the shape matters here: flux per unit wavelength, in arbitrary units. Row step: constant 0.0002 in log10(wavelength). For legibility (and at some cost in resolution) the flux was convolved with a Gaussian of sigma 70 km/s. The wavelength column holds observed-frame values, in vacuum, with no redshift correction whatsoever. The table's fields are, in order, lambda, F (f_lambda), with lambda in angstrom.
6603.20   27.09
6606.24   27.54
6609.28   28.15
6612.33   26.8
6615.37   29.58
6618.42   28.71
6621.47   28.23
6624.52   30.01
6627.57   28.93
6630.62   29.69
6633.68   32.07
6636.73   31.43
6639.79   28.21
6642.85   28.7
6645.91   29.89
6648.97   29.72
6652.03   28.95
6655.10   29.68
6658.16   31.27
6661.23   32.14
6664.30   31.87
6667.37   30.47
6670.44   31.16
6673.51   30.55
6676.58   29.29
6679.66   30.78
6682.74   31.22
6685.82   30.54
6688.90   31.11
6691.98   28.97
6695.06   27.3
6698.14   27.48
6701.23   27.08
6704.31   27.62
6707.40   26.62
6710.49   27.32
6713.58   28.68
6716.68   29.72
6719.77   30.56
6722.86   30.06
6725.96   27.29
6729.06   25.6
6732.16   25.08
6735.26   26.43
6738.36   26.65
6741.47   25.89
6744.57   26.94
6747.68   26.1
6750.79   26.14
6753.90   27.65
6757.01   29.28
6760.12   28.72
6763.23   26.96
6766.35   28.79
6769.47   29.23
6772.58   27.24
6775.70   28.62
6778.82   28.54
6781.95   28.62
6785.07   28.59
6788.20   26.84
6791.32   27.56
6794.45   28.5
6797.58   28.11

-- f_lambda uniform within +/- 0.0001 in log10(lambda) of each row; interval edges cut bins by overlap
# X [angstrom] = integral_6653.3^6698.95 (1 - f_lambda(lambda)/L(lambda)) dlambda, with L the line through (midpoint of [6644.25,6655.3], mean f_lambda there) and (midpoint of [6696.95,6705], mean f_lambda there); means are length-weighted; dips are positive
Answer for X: -3.0 angstrom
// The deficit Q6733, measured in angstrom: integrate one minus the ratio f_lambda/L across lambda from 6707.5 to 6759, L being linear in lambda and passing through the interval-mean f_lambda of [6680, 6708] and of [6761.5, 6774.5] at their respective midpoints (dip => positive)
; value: 1.8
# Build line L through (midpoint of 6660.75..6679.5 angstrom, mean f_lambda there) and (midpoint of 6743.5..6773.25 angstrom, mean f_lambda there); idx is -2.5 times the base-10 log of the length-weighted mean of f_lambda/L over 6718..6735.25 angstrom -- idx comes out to 0.05 mag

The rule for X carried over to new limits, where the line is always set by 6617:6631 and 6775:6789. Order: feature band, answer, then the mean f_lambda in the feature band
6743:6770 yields 0.7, 27.7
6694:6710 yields 0.8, 27.2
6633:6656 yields -0.6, 29.8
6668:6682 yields -0.8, 30.5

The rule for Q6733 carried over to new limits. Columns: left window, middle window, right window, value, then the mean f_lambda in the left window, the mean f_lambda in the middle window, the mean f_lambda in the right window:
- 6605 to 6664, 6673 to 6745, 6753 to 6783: 1.5 angstrom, 29.5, 28.3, 28.4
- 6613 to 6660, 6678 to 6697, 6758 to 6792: -0.5 angstrom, 29.6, 29.9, 28.2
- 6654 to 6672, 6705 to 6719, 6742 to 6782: 0.6 angstrom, 31.1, 28.2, 27.8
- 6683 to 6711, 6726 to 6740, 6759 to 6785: 1.1 angstrom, 28.4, 26.1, 28.3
